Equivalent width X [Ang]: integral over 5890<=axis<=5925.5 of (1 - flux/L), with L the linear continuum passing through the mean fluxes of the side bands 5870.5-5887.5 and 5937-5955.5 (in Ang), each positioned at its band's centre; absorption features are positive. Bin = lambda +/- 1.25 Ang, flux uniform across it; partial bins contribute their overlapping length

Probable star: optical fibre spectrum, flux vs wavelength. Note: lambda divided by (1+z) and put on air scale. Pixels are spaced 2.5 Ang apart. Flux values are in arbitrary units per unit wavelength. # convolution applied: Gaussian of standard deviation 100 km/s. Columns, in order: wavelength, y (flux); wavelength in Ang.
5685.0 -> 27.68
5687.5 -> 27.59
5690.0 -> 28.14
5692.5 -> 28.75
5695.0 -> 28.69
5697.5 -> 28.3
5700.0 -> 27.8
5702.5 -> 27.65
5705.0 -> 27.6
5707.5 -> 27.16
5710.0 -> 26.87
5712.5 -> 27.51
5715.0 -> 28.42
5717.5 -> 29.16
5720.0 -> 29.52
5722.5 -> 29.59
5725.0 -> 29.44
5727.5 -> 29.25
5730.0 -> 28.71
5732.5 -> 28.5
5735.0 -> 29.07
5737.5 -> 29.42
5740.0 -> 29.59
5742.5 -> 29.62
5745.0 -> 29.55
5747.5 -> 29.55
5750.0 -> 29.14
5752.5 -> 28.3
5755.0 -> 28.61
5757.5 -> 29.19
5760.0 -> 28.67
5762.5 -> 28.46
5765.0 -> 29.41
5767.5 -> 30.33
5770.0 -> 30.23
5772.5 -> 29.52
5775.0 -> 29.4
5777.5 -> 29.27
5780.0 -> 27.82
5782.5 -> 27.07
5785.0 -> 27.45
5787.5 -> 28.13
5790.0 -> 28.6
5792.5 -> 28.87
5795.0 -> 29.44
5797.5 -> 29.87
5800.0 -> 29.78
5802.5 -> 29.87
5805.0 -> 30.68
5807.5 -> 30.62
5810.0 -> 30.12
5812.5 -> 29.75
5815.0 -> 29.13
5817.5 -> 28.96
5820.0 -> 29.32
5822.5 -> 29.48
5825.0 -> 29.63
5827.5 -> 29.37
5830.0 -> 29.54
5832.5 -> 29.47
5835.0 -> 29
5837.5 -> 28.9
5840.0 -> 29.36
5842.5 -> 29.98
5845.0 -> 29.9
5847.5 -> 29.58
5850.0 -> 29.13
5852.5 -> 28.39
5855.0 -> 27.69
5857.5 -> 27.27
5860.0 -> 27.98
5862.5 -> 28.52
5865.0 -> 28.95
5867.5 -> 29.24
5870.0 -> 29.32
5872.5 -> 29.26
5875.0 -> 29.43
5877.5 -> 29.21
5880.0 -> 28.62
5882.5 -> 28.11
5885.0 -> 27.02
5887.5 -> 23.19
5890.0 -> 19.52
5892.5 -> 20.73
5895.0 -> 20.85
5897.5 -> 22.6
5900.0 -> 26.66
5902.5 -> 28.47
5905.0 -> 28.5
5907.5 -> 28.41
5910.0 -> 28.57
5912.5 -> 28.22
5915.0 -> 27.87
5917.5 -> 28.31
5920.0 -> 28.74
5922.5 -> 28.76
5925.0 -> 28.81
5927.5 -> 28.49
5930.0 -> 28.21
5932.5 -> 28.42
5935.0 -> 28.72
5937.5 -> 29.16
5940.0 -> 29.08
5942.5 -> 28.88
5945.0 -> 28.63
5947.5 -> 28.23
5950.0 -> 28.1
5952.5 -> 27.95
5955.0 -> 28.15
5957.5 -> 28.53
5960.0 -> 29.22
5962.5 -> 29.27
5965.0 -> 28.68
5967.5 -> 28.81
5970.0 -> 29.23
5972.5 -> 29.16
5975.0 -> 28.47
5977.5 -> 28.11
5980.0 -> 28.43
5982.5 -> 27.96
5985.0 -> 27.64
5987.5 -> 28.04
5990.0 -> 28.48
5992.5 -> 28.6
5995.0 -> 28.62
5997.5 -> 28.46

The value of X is 2.30 Ang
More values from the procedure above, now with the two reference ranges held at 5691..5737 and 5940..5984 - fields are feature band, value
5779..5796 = 0.19 Ang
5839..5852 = -0.46 Ang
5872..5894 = 2.00 Ang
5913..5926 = 0.04 Ang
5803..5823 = -0.89 Ang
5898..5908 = 0.34 Ang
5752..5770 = -0.40 Ang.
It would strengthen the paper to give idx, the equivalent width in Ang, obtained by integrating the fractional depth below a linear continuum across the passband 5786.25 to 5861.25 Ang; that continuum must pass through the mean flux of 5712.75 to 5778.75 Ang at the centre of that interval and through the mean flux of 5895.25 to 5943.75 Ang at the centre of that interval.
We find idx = -1.6 Ang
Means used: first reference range 29.2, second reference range 28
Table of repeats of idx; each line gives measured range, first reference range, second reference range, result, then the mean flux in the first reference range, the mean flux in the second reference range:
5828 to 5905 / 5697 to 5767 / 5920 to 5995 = 2.9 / 28.7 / 28.6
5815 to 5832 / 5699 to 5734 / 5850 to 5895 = -1.2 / 28.4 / 27.1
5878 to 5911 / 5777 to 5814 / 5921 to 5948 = 3.8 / 29.2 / 28.7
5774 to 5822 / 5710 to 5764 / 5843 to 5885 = -0.5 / 29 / 28.8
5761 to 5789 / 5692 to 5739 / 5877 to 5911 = -1.3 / 28.5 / 25.6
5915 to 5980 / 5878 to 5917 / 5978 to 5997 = -3.4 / 25.9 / 28.3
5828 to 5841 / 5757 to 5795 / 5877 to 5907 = -1.1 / 28.8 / 25.3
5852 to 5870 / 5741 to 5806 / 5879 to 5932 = -0.6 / 29.1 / 26.6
